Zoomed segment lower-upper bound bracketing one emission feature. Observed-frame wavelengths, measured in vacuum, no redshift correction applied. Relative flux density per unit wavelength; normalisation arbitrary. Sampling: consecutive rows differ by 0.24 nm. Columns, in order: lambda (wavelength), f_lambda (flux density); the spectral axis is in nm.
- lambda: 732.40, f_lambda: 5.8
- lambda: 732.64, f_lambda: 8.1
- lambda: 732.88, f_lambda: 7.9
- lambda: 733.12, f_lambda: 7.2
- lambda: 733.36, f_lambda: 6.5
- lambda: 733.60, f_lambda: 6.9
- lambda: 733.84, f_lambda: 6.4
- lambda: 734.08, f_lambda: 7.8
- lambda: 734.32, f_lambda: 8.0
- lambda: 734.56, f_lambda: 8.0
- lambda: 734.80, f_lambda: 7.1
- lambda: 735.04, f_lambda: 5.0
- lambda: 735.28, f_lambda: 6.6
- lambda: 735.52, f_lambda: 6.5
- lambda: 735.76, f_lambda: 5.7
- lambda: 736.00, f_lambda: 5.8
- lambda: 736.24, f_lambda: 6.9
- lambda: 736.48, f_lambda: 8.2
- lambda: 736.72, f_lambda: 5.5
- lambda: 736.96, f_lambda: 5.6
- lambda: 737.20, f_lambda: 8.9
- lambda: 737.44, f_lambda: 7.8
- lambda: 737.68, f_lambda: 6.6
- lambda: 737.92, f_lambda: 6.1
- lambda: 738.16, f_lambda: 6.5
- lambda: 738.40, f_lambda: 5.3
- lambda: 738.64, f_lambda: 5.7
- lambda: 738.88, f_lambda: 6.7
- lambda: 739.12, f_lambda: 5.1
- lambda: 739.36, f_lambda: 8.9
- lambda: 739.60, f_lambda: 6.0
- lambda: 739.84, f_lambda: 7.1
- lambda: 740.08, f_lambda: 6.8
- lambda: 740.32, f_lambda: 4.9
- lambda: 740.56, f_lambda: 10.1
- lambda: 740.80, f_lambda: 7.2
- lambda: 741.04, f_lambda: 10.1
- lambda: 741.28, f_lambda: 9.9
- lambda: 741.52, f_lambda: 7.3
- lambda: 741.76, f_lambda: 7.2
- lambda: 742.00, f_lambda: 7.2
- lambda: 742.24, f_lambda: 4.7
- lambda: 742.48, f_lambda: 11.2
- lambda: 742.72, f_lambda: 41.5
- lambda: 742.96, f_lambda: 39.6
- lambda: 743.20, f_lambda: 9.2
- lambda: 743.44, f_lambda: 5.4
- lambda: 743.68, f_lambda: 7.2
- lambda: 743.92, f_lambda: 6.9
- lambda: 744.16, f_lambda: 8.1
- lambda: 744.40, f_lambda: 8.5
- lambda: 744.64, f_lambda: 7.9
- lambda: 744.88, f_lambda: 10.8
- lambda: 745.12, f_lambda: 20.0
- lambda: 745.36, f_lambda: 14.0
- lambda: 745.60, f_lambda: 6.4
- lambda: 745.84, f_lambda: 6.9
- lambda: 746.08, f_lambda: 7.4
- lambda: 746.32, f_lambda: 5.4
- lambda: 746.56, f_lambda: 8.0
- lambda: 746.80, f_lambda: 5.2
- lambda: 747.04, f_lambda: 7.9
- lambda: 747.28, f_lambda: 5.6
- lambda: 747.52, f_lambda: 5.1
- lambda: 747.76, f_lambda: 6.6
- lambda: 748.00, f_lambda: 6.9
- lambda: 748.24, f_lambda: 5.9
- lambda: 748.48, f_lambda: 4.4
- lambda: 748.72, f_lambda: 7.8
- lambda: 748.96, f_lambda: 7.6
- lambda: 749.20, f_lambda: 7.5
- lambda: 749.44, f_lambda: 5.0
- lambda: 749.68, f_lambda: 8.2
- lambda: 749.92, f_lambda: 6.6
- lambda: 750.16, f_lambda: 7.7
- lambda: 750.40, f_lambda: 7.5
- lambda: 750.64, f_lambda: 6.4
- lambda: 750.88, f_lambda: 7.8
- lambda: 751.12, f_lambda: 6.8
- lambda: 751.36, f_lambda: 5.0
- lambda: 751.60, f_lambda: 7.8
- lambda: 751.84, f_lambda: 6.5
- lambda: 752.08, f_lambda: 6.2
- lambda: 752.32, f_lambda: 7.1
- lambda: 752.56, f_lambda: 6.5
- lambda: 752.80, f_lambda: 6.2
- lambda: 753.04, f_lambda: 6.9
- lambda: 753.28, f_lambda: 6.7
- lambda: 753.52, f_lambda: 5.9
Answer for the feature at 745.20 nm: [N II]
